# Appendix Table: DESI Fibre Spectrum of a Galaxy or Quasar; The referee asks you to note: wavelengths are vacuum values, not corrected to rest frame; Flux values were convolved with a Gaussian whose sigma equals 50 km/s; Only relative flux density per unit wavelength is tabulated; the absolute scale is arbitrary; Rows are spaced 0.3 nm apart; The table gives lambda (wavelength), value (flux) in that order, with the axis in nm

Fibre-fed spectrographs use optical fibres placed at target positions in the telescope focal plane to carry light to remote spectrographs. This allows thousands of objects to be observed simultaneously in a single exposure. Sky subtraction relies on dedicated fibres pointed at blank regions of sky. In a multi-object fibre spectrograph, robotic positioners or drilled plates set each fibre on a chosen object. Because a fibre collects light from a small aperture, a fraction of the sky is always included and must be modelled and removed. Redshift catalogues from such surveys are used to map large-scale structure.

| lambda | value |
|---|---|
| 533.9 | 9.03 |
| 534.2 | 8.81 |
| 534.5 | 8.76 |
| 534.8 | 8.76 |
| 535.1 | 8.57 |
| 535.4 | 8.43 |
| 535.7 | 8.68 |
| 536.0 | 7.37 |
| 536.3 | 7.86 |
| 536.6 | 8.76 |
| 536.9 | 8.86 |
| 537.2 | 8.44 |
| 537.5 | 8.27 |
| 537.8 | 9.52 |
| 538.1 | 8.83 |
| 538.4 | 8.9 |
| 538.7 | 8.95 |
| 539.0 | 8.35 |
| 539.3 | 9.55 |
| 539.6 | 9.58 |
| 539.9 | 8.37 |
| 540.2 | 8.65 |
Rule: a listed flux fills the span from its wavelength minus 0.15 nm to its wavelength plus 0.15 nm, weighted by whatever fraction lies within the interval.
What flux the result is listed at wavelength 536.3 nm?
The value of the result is 7.86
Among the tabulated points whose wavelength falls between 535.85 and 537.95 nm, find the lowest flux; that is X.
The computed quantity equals 7.37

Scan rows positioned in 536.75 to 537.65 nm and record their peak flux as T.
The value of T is 8.86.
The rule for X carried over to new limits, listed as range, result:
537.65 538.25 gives 8.83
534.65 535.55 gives 8.43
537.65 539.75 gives 8.35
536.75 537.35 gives 8.44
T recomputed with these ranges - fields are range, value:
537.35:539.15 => 9.52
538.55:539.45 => 9.55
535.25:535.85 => 8.68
